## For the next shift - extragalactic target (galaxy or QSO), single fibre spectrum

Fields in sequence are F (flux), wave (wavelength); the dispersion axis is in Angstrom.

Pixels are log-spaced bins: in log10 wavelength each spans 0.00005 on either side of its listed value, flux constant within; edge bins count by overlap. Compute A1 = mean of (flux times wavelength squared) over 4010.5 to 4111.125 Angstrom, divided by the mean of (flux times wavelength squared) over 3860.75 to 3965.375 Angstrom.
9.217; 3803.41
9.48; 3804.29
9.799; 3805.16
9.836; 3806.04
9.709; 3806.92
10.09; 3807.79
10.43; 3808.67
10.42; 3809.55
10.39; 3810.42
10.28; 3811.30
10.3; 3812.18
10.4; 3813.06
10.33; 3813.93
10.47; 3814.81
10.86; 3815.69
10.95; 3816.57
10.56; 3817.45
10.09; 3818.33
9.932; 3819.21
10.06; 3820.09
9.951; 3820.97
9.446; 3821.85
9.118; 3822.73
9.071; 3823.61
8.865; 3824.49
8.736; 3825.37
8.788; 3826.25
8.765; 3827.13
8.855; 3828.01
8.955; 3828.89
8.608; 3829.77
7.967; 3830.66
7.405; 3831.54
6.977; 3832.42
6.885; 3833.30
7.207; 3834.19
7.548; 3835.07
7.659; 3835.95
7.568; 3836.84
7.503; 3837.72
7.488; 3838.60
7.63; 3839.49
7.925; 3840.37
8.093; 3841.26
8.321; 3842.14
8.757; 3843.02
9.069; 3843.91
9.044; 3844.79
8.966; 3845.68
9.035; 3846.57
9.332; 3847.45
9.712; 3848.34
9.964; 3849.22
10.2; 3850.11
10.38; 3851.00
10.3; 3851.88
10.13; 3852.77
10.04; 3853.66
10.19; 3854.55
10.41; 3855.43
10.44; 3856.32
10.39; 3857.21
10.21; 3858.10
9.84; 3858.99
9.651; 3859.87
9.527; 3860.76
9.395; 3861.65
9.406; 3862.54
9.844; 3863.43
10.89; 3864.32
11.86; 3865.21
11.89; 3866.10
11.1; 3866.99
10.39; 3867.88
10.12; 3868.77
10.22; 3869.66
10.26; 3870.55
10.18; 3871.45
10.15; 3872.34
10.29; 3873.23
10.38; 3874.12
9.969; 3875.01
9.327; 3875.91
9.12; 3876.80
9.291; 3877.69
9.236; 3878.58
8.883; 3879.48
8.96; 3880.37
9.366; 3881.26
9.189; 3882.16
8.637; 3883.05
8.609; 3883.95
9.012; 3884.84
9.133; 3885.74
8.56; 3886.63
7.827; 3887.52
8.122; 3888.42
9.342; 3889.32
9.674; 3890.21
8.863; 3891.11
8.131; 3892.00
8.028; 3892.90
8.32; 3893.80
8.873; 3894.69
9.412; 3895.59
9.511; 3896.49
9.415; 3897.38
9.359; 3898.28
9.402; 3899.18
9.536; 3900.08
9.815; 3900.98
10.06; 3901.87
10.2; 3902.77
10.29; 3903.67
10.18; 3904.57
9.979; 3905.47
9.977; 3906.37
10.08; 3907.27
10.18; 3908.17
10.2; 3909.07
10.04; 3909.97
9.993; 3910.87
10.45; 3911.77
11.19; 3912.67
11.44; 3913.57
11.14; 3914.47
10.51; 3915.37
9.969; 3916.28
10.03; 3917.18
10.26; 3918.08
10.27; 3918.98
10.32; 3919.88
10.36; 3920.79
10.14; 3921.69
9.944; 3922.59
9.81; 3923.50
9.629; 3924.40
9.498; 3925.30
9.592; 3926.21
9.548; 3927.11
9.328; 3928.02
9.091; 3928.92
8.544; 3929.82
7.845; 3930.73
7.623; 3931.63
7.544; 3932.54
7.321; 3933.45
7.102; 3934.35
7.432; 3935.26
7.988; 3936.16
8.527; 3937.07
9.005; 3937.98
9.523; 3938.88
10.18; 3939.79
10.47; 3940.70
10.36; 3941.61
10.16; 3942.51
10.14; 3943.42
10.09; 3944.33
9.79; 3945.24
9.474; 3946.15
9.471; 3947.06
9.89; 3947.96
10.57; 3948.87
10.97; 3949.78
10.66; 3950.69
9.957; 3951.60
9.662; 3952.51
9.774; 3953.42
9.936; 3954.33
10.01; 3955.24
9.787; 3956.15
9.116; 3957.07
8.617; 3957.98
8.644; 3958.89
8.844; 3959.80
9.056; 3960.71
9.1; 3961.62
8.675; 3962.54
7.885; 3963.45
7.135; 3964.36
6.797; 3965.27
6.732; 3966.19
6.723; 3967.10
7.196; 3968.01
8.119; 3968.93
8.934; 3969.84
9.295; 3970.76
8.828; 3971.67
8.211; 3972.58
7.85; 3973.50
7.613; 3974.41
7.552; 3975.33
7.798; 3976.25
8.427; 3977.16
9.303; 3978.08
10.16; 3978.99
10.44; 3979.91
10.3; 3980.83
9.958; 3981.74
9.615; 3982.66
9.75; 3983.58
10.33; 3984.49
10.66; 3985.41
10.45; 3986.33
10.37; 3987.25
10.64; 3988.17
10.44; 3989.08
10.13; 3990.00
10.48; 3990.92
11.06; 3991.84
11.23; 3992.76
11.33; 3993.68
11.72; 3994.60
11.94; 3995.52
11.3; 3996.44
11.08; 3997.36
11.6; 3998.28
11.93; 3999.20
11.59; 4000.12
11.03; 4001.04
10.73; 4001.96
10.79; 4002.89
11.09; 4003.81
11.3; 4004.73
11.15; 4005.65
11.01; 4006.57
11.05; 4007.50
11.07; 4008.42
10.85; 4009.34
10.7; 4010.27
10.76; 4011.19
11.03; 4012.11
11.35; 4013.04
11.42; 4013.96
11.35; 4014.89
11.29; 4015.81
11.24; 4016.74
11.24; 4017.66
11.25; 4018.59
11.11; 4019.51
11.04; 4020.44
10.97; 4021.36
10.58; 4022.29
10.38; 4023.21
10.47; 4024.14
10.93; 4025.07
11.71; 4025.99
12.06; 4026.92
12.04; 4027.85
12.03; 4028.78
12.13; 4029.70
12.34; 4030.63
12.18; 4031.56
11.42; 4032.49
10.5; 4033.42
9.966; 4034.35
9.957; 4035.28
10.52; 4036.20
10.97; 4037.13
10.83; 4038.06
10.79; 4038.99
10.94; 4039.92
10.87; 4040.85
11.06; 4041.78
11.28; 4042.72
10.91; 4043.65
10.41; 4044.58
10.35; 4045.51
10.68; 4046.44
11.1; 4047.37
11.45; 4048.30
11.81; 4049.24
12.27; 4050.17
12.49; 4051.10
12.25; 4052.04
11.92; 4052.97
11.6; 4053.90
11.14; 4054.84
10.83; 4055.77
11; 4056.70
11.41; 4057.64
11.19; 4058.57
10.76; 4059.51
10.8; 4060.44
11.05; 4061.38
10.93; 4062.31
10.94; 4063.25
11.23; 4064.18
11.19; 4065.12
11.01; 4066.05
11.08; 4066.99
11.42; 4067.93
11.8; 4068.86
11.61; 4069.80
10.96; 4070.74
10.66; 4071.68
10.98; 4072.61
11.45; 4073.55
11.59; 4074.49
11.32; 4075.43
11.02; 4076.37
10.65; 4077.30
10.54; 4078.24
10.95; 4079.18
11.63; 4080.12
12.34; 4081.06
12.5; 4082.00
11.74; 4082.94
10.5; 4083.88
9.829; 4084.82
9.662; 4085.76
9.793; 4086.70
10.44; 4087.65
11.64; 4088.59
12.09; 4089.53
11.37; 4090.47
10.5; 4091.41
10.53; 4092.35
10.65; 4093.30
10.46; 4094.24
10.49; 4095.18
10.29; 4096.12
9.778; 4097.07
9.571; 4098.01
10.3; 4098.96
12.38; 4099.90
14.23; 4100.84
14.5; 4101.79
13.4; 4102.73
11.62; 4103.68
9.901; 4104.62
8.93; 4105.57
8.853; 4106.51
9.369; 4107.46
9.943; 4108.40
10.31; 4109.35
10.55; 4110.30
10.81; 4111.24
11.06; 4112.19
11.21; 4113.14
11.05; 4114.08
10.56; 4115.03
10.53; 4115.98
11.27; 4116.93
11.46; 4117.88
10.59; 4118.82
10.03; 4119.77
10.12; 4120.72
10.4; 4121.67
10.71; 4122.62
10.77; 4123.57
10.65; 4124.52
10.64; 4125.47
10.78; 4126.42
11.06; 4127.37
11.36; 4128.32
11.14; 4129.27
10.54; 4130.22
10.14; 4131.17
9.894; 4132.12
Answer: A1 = 1.25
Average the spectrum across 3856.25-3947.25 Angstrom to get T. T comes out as 9.6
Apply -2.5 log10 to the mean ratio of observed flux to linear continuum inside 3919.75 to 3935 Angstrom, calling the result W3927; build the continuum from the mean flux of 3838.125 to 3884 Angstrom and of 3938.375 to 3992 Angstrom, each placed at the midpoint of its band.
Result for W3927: 0.059 mag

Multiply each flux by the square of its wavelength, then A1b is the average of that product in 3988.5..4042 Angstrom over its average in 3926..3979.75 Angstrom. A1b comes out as 1.3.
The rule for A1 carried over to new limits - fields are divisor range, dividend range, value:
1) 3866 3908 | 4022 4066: 1.28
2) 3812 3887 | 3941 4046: 1.18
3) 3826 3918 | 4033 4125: 1.29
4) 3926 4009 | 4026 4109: 1.22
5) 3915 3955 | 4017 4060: 1.24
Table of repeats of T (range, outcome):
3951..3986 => 8.88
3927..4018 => 9.74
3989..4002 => 11.2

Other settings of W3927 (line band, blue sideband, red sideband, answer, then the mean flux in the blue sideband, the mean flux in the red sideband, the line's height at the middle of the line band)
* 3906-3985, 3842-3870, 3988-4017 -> 0.15 mag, 9.99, 11.1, 10.7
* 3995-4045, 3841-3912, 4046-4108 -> -0.04 mag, 9.64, 11.1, 10.7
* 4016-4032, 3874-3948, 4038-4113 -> -0.08 mag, 9.43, 11.1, 10.5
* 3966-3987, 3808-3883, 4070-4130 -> 0.15 mag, 9.48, 10.9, 10.2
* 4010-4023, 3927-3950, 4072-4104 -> -0.09 mag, 9.13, 11.2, 10.2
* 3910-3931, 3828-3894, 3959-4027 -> -0.04 mag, 9.21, 10.1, 9.62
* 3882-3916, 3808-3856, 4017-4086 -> 0.03 mag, 9.2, 11.2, 9.8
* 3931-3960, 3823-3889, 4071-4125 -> 0.06 mag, 9.22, 10.9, 9.83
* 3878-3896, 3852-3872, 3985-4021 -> 0.18 mag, 10.3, 11.1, 10.4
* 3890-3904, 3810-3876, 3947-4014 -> 0.04 mag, 9.48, 9.88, 9.64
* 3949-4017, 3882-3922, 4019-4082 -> 0.06 mag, 9.65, 11.2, 10.5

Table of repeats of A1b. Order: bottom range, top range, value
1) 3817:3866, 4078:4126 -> 1.35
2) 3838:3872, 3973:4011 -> 1.15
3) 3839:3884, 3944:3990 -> 1.00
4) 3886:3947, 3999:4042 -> 1.24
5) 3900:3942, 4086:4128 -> 1.23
